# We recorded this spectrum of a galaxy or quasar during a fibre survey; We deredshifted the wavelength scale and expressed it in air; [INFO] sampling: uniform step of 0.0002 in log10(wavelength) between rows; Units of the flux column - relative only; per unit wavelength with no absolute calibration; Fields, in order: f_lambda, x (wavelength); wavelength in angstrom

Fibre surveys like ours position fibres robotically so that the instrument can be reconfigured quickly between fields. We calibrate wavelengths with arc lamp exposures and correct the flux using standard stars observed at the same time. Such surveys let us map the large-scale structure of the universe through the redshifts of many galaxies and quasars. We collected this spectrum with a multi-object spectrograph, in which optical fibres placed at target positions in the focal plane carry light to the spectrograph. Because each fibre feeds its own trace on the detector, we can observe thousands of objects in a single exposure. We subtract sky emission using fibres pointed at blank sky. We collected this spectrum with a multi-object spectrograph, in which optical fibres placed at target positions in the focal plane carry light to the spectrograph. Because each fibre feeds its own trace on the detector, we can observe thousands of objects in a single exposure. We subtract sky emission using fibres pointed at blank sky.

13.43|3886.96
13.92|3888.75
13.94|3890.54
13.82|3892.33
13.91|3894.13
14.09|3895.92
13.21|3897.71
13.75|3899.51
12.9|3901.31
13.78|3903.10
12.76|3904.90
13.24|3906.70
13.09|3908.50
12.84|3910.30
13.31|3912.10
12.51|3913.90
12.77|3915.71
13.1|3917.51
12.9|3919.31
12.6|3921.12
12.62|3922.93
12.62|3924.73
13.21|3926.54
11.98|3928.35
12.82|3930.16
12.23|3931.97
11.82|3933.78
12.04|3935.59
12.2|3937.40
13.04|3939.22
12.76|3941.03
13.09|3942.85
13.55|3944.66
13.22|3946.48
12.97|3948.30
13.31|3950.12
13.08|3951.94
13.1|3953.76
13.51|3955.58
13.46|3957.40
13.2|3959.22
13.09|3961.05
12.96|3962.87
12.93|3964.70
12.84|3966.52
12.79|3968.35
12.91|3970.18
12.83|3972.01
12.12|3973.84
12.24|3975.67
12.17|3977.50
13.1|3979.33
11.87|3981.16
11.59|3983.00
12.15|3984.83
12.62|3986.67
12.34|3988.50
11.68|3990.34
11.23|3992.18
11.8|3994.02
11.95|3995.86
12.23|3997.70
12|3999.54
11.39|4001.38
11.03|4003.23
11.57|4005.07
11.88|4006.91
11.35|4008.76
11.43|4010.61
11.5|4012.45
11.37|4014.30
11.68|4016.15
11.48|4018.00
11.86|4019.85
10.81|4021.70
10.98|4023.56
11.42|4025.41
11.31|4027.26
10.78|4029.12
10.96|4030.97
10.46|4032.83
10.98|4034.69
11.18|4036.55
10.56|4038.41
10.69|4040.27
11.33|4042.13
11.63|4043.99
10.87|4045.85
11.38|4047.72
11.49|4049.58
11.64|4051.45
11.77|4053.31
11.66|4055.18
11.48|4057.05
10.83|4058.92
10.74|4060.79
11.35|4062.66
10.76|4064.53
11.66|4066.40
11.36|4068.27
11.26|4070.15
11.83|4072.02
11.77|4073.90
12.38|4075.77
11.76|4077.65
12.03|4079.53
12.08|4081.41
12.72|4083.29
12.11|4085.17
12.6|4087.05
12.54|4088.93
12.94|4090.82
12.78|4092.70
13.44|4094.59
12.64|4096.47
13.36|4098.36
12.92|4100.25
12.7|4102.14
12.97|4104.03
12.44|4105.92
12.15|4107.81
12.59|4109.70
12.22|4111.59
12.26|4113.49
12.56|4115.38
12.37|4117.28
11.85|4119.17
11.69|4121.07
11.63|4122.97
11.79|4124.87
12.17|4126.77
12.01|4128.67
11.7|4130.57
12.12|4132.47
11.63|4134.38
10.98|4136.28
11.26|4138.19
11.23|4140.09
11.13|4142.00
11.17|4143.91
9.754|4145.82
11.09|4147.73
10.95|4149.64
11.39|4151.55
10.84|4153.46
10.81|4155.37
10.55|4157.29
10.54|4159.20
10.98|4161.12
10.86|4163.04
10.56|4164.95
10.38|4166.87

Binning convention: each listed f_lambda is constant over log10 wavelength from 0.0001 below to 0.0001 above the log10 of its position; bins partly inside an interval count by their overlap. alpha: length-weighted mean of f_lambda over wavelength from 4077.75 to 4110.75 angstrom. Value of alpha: 12.6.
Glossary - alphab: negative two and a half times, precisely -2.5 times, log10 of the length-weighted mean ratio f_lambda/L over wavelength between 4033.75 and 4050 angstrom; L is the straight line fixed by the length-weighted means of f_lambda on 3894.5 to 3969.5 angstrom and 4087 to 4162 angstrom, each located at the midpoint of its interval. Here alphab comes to 0.11 mag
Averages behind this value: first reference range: 13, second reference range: 11.9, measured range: 11.1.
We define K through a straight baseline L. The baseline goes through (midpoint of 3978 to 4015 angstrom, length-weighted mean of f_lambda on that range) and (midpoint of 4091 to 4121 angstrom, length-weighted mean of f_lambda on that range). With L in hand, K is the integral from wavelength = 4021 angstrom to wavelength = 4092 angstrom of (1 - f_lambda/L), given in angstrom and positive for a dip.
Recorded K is 4.4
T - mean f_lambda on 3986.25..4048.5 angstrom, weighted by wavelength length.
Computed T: 11.4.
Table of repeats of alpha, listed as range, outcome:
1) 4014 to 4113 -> 11.8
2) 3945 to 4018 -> 12.3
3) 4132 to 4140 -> 11.4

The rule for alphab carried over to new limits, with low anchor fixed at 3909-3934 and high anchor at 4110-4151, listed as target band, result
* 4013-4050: 0.09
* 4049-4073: 0.06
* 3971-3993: 0.02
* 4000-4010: 0.07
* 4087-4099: -0.10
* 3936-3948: -0.03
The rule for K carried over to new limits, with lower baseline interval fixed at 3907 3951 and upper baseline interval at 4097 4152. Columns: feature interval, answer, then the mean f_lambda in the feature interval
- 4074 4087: -0.11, 12.2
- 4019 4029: 0.90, 11.2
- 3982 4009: 1.46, 11.8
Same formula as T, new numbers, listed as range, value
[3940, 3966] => 13.2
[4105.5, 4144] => 11.9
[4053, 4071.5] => 11.3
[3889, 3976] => 13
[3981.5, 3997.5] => 11.9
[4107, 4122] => 12.2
